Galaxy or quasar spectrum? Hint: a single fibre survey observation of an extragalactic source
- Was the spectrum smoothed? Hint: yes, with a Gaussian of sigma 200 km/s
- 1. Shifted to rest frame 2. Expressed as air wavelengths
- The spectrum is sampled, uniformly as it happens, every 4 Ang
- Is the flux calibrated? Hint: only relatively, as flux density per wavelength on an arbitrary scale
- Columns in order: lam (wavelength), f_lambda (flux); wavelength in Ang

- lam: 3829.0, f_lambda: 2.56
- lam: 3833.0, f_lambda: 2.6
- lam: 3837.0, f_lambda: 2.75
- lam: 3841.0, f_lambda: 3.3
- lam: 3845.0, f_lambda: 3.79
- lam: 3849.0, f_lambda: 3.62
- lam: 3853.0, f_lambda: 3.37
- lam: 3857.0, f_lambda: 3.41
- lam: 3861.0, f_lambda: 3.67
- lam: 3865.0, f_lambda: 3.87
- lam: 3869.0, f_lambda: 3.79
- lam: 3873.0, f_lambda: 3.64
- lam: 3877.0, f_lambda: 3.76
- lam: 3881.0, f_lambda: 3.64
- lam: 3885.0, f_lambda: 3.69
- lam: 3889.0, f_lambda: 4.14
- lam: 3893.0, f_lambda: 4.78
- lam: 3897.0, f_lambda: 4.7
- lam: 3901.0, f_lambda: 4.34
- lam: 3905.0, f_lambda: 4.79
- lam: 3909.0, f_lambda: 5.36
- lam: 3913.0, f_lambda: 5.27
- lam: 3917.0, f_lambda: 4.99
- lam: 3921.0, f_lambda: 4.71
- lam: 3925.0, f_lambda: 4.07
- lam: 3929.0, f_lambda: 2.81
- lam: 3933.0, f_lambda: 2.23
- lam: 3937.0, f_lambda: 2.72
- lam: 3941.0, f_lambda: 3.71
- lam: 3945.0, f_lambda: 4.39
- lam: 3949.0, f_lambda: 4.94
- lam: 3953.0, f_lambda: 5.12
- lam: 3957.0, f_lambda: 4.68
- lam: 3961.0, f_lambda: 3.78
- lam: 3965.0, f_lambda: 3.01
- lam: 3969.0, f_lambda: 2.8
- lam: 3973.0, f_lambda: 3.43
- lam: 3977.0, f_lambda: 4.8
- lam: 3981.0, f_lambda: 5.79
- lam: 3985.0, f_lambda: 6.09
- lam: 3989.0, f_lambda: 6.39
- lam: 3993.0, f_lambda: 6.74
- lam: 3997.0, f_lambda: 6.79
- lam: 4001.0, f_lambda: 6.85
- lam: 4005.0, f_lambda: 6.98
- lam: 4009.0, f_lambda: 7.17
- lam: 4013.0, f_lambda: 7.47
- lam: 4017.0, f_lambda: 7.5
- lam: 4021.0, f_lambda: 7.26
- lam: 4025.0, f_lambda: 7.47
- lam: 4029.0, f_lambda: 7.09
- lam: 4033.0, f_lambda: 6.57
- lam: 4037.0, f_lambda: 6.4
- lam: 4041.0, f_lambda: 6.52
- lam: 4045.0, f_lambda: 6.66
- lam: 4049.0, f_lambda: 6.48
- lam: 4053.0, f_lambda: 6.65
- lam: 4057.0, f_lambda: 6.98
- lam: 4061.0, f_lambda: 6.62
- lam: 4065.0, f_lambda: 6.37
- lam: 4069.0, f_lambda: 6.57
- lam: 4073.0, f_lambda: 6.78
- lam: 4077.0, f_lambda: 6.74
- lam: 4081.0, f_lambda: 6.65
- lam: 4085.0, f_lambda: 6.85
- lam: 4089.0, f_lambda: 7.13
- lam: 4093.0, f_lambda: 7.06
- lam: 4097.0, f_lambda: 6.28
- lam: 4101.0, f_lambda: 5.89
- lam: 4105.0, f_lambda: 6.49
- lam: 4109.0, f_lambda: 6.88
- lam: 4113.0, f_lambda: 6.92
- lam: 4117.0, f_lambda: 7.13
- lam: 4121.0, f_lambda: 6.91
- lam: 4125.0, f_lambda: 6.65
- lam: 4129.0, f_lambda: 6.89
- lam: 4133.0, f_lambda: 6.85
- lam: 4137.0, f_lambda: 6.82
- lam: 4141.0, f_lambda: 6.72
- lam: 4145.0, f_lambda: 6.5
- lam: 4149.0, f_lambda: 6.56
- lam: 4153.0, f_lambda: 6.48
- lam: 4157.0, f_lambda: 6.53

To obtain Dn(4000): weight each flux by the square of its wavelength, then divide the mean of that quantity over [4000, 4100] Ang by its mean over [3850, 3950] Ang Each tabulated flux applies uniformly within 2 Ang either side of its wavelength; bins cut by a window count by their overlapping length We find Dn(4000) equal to 1.8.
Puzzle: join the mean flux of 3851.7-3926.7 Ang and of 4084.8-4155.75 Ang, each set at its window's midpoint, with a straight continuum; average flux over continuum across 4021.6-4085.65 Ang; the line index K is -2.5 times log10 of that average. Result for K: -0.13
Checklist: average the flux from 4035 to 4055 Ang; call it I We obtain 6.54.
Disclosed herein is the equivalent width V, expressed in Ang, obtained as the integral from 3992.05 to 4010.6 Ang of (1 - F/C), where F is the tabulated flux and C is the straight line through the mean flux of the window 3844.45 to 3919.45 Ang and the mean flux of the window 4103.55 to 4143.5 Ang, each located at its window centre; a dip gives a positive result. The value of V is -4.9 Ang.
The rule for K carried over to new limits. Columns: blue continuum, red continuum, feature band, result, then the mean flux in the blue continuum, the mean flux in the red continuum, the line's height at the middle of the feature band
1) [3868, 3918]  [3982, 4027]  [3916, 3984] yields 0.376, 4.38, 6.95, 5.69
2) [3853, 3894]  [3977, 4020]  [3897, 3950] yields 0.169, 3.79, 6.7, 4.95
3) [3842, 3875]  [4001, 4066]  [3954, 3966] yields 0.348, 3.63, 6.89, 5.52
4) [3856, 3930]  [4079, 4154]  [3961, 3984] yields 0.257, 4.21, 6.72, 5.1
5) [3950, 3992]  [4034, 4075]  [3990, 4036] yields -0.247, 4.65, 6.6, 5.63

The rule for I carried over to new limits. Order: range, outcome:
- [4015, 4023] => 7.38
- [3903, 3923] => 5.02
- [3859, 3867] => 3.77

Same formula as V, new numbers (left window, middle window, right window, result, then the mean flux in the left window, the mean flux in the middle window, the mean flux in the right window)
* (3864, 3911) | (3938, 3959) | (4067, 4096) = 2.3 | 4.22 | 4.48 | 6.81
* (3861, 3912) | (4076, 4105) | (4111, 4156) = -1.5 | 4.21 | 6.64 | 6.76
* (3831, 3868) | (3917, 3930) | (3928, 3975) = -2.0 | 3.39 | 4.12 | 3.65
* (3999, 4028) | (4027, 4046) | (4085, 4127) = 1.2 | 7.24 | 6.65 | 6.74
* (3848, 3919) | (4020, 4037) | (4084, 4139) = -3.5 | 4.16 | 7.01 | 6.77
